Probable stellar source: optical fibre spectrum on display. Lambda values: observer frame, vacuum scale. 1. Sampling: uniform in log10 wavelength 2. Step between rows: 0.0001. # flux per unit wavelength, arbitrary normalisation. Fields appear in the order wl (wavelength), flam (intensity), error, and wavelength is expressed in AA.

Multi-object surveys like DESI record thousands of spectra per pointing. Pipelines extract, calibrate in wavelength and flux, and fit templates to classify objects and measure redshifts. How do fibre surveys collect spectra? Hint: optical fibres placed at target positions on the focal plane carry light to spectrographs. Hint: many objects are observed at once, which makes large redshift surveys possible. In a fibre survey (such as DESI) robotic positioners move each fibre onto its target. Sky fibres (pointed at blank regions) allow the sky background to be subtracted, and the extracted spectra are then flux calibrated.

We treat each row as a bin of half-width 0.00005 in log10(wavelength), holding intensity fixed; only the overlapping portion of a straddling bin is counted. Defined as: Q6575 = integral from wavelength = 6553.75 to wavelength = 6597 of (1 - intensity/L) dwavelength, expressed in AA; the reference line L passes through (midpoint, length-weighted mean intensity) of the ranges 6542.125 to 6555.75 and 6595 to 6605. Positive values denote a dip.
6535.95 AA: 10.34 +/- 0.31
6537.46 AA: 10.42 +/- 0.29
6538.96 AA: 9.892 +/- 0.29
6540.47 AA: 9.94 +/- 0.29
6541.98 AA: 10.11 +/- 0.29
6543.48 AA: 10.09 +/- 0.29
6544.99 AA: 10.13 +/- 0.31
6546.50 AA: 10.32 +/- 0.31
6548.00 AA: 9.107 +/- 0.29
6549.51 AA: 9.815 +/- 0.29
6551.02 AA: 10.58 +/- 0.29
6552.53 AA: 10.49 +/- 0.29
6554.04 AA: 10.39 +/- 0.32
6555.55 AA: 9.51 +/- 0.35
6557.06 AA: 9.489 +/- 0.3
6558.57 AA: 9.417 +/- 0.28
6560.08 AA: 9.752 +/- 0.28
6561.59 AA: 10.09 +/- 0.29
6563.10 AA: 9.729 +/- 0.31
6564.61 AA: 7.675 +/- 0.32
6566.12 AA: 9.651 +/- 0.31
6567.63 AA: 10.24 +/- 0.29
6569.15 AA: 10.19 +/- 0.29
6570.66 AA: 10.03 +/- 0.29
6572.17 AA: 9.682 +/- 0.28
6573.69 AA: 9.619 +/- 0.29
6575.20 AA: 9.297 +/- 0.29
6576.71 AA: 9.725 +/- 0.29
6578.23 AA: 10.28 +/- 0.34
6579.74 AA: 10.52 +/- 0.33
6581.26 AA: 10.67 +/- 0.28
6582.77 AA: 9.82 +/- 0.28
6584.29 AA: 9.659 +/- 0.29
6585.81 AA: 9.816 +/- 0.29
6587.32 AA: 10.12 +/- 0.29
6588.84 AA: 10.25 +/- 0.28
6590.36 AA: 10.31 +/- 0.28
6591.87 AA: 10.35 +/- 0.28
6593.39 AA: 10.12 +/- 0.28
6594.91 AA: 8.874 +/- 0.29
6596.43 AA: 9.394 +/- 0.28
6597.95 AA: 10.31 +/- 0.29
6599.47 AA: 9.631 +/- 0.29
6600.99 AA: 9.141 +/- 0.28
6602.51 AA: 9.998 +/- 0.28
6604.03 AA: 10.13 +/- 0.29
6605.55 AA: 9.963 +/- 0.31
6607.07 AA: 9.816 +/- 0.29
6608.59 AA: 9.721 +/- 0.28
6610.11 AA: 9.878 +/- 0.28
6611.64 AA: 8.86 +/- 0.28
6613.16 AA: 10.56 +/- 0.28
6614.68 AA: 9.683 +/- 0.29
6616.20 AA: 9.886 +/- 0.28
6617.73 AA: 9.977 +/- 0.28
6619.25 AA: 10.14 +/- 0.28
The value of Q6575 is 0.31 AA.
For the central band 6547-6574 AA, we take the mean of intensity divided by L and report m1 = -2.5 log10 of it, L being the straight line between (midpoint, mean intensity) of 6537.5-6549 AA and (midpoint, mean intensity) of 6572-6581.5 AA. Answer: 0.022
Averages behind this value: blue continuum 9.97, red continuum 9.95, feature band 9.75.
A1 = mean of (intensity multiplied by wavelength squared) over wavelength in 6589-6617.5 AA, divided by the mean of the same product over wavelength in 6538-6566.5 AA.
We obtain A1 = 1.0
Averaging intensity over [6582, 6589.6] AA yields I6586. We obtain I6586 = 9.93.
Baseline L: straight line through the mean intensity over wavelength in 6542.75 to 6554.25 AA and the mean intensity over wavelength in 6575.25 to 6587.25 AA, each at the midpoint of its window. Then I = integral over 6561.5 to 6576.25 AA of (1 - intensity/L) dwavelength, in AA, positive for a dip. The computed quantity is 0.67 AA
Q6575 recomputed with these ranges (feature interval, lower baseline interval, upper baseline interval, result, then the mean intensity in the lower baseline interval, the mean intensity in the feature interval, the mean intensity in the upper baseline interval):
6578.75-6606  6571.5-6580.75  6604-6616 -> -0.29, 9.87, 9.95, 9.82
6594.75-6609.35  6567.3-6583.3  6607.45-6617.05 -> 0.15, 10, 9.73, 9.77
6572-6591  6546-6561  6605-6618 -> -0.28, 9.88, 9.99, 9.81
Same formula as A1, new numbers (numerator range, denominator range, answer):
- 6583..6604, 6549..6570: 1.02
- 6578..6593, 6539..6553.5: 1.02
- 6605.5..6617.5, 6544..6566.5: 1.02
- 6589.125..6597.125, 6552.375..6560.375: 1.02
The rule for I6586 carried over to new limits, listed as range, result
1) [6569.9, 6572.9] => 9.88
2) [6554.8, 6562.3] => 9.65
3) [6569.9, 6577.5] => 9.68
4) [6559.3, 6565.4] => 9.32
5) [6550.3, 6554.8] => 10.5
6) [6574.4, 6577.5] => 9.53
